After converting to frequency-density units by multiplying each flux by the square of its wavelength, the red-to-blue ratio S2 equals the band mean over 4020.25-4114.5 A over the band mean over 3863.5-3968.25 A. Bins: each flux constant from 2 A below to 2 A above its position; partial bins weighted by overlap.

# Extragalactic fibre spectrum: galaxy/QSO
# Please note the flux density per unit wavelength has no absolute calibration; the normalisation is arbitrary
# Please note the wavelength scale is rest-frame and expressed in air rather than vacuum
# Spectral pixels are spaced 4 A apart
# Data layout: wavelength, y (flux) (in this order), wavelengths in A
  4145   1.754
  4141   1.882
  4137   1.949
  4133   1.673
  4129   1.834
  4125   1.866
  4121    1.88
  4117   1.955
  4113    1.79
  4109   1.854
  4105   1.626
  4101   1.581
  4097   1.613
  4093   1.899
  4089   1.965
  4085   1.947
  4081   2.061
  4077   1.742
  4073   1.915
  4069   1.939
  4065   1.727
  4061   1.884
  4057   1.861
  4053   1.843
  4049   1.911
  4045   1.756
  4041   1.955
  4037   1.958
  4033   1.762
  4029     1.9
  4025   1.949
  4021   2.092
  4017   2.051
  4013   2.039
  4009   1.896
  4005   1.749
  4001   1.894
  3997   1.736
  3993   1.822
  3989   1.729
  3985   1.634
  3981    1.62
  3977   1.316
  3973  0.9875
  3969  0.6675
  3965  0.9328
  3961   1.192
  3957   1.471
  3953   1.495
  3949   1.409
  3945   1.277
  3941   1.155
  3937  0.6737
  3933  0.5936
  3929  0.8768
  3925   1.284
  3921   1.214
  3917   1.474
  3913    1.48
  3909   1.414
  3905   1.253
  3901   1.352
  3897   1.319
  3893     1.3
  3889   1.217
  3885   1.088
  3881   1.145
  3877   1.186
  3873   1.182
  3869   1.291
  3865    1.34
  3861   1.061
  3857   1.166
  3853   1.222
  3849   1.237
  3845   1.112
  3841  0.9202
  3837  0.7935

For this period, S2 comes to 1.65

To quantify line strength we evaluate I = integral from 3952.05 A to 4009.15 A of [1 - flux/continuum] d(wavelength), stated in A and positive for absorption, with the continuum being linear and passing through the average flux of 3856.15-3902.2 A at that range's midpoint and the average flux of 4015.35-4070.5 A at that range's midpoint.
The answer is 6.5 A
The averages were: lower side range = 1.22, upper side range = 1.9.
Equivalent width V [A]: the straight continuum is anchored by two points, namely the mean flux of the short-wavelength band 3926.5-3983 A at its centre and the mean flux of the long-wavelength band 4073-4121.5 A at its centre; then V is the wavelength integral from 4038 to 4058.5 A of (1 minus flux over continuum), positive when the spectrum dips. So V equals -3.7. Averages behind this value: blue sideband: 1.12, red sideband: 1.83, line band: 1.87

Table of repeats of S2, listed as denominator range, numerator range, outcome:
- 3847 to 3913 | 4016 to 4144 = 1.65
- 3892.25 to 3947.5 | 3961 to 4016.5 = 1.35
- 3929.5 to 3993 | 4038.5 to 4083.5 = 1.61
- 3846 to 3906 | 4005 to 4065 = 1.69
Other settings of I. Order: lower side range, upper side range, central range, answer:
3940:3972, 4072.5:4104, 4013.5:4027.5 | -4.9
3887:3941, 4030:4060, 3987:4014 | -3.2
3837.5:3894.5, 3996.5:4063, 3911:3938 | 6.0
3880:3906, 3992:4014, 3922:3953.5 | 8.7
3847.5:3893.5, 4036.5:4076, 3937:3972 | 7.8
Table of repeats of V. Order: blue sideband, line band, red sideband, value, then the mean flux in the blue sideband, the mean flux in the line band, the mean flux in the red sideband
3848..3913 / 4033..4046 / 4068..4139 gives -1.7 A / 1.24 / 1.88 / 1.84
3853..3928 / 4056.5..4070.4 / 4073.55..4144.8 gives -1.1 A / 1.26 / 1.85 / 1.83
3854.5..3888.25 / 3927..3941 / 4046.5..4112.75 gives 6.1 A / 1.18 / 0.778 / 1.83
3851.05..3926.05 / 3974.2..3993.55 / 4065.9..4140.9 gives -0.8 A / 1.26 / 1.58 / 1.84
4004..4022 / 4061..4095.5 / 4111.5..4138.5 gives 0.1 A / 1.97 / 1.89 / 1.85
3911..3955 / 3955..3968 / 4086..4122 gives 1.2 A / 1.18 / 1.16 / 1.8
